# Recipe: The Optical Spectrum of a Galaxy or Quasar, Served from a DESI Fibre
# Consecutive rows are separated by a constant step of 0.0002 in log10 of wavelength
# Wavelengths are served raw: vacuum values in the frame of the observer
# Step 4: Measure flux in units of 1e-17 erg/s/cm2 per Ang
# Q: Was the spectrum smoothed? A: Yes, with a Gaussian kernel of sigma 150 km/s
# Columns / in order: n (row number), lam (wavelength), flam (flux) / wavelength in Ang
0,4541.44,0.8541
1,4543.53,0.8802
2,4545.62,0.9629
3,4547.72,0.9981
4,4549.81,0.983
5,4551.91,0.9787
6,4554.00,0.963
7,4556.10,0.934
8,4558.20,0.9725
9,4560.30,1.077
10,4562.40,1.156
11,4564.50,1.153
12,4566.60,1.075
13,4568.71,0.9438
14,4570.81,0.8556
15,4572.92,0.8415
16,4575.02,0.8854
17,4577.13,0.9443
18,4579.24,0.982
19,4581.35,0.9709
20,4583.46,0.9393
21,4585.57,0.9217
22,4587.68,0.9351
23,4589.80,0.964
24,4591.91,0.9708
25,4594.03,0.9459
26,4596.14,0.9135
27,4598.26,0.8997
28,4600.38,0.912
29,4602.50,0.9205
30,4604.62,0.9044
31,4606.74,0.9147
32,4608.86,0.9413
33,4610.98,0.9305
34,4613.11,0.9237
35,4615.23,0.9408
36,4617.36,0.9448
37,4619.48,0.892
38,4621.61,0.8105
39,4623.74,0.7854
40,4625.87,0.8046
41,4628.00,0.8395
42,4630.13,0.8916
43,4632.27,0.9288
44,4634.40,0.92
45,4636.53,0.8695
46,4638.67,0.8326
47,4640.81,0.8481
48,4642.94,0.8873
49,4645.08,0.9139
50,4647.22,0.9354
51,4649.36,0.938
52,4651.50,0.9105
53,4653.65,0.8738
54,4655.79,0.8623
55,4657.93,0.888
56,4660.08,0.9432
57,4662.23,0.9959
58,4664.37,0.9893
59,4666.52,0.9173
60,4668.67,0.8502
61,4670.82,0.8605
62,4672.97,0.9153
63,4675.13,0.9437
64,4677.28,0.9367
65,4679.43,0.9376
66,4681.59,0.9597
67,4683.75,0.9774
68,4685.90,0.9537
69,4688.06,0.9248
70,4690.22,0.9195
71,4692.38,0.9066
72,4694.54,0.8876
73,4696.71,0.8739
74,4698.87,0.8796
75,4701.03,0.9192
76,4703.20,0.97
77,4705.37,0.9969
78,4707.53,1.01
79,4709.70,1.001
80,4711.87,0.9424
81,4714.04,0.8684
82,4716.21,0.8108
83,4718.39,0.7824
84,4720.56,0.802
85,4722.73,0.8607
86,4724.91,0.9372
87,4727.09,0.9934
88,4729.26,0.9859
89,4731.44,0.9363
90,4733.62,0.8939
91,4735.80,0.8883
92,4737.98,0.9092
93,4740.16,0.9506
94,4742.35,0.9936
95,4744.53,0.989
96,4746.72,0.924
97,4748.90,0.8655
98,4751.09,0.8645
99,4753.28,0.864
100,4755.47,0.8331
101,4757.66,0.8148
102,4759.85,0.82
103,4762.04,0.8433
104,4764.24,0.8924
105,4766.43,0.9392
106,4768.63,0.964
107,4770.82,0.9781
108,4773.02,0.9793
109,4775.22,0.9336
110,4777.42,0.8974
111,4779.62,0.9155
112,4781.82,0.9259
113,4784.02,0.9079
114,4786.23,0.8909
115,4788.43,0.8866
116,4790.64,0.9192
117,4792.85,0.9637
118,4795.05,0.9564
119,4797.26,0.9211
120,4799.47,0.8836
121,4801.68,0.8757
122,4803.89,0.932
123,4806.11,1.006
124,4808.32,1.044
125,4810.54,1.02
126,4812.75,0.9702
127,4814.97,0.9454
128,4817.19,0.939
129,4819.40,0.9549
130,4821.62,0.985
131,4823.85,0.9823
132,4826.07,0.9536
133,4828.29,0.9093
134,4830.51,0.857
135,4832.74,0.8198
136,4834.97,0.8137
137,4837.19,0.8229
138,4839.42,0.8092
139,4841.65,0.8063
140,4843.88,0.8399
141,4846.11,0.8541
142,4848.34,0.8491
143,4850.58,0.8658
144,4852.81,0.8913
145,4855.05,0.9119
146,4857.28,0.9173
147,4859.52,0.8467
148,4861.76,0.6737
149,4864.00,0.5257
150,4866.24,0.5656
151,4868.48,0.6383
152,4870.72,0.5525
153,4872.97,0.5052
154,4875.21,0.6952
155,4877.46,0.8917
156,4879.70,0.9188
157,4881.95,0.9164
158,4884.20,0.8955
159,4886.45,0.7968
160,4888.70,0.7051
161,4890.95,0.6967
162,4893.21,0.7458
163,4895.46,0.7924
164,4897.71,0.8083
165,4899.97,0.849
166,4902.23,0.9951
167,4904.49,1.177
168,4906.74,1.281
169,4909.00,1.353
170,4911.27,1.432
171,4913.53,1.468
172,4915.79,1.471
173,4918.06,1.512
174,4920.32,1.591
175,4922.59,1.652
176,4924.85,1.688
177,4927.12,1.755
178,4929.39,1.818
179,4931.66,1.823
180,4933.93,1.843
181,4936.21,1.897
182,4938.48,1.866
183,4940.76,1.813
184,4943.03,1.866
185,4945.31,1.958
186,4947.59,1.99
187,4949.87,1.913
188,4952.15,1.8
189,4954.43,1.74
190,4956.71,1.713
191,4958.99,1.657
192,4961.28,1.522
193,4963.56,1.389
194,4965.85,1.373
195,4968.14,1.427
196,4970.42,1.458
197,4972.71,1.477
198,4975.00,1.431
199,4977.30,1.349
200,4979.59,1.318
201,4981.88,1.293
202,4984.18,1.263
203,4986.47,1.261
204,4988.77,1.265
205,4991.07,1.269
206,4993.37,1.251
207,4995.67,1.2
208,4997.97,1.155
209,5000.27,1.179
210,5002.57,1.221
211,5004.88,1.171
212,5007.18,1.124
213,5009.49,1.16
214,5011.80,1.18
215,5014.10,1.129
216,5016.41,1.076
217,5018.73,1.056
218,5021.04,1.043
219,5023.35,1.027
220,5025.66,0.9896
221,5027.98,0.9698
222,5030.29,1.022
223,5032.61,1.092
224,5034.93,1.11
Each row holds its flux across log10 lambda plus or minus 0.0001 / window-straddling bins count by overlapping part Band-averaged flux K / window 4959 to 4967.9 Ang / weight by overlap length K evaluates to 1.46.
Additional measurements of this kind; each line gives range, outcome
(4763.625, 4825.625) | 0.944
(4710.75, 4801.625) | 0.905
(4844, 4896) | 0.768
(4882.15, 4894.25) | 0.779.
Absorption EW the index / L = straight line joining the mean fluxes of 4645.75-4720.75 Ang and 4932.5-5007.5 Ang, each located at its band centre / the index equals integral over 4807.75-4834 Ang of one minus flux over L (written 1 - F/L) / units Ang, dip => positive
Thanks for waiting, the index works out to 5.5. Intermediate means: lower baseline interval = 0.918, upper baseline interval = 1.5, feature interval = 0.945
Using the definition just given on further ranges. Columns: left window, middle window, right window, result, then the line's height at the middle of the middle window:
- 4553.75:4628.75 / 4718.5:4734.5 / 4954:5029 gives 2.2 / 1.05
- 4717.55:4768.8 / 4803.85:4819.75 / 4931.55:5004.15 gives 1.6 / 1.09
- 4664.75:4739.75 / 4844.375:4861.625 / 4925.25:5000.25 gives 5.7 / 1.29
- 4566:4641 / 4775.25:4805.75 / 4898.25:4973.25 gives 8.8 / 1.29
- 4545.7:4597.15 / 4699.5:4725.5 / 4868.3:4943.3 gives 4.1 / 1.08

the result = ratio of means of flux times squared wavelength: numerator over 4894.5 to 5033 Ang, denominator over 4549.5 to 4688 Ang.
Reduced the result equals 1.73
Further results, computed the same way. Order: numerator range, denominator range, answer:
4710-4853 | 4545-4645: 1.05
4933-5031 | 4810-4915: 1.66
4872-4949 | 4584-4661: 1.65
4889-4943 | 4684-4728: 1.68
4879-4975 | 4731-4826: 1.64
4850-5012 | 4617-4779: 1.53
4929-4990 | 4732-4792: 1.92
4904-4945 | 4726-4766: 1.96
